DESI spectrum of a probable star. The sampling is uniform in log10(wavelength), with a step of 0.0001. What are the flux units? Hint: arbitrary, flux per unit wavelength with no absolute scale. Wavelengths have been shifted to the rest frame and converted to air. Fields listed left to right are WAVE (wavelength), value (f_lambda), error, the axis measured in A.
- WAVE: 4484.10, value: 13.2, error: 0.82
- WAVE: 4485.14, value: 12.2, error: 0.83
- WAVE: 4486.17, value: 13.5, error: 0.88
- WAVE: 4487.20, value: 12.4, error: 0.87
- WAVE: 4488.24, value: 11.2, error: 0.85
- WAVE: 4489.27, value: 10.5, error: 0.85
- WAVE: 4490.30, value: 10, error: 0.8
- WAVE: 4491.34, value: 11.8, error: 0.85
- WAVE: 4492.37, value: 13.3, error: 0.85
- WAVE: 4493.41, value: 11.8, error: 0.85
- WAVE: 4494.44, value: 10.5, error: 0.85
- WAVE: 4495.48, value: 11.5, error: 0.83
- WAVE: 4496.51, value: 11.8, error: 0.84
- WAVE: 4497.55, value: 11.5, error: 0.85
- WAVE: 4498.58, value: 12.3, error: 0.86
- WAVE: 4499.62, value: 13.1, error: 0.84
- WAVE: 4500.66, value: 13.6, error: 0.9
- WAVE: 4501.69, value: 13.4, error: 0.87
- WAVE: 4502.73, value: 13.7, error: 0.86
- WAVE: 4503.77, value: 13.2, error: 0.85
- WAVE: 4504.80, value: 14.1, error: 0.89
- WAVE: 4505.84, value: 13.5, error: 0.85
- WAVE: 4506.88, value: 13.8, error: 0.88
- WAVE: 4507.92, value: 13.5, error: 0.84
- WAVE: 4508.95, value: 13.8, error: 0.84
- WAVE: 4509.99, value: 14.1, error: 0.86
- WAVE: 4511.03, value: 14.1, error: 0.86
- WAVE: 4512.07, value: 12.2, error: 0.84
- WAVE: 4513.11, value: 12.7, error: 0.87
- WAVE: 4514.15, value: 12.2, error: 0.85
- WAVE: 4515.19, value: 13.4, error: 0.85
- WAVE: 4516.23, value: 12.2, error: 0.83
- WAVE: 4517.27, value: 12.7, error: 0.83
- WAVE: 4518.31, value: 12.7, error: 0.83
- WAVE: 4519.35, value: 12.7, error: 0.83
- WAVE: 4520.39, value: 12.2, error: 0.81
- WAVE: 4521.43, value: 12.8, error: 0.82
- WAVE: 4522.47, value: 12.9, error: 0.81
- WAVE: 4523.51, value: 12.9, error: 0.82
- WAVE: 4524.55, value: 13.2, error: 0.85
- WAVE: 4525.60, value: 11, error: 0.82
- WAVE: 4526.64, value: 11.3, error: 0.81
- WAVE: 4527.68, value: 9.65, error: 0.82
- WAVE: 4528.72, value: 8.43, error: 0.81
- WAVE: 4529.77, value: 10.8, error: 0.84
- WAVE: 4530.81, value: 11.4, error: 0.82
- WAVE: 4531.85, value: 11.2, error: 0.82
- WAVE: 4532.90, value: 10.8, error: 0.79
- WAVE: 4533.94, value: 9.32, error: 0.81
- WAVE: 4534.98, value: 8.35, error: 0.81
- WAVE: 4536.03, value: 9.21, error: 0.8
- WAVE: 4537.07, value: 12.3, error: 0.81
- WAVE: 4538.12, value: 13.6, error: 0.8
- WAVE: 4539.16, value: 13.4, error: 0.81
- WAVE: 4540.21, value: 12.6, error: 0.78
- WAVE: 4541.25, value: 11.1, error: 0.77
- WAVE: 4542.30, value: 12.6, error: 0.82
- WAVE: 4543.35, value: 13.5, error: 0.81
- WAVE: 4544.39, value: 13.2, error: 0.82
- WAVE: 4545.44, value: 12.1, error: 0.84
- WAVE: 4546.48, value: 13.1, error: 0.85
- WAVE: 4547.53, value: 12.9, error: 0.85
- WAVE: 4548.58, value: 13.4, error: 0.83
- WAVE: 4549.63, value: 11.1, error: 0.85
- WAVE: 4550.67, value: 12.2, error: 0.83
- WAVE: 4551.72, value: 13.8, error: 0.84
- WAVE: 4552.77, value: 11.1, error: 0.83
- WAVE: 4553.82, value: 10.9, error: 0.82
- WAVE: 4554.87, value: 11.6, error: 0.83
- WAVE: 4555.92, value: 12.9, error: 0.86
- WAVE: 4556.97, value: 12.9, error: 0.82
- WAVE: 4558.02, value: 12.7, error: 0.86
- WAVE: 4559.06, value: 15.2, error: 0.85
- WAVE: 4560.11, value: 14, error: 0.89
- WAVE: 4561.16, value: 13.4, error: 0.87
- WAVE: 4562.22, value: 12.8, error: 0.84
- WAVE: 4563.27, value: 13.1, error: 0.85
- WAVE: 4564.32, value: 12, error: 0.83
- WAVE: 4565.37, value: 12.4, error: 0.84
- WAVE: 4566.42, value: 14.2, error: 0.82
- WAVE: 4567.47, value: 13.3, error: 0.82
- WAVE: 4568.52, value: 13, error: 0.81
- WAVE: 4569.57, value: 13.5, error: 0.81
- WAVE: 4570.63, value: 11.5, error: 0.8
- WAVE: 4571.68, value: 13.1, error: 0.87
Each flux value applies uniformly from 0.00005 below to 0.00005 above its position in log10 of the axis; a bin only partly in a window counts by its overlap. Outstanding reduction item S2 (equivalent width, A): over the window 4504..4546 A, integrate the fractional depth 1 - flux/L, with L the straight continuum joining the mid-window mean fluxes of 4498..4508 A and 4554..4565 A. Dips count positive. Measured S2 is 3.3 A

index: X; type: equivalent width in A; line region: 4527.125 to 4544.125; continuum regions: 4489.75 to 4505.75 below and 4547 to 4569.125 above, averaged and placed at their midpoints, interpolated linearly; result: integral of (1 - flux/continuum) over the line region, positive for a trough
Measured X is 2.0 A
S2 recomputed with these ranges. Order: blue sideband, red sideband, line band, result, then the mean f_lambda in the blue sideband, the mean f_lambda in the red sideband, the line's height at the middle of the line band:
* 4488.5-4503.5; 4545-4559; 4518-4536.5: 1.7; 12.1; 12.5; 12.3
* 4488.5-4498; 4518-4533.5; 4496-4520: -3.3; 11.4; 11.6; 11.5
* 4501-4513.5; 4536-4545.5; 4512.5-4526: 0.6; 13.5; 12.5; 13.2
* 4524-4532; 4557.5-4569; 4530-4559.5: -0.1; 10.9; 13.3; 12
